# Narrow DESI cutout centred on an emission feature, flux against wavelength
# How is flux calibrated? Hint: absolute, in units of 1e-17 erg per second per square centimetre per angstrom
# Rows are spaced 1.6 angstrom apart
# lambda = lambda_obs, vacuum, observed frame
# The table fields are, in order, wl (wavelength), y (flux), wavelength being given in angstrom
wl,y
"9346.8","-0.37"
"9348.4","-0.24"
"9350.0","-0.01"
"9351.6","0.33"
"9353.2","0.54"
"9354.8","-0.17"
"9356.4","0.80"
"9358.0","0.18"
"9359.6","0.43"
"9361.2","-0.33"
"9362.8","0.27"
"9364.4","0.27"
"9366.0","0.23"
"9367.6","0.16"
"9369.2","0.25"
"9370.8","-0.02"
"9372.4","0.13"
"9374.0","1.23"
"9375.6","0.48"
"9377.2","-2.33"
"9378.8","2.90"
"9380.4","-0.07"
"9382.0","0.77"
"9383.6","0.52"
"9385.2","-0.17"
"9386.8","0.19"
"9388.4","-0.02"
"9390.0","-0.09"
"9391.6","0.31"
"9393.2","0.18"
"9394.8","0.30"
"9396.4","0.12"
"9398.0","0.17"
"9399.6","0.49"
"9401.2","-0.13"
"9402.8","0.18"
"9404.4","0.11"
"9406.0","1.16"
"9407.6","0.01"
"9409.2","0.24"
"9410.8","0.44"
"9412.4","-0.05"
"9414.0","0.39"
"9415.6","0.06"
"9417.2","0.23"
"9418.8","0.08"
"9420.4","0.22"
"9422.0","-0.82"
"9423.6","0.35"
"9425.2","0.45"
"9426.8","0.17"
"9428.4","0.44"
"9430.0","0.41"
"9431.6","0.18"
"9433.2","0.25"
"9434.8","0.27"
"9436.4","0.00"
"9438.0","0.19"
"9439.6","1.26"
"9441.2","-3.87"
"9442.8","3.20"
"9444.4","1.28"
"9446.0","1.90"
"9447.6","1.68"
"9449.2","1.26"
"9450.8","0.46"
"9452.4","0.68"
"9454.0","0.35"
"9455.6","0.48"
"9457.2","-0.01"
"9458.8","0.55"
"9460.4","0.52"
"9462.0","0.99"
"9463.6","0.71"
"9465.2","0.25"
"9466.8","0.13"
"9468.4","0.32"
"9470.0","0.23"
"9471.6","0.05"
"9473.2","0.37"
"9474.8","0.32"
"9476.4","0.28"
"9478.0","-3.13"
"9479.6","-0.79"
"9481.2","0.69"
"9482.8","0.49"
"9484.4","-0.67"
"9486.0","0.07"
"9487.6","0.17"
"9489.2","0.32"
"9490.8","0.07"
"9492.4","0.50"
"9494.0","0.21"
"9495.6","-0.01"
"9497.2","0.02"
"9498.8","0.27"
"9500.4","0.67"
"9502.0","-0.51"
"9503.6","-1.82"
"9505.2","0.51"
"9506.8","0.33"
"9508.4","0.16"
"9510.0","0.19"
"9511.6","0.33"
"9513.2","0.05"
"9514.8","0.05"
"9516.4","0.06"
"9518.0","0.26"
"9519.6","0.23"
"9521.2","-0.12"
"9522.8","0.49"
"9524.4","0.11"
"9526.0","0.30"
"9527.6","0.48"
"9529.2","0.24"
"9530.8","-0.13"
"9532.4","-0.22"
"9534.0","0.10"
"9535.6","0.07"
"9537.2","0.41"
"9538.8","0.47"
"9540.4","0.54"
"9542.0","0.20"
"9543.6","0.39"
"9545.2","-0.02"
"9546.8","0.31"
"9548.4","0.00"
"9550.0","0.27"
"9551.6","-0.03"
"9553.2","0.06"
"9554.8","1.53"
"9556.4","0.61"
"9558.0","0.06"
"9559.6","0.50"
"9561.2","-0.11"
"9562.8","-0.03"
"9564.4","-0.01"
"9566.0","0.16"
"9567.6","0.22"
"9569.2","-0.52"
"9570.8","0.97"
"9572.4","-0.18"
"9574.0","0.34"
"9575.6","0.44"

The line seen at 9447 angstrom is H-beta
